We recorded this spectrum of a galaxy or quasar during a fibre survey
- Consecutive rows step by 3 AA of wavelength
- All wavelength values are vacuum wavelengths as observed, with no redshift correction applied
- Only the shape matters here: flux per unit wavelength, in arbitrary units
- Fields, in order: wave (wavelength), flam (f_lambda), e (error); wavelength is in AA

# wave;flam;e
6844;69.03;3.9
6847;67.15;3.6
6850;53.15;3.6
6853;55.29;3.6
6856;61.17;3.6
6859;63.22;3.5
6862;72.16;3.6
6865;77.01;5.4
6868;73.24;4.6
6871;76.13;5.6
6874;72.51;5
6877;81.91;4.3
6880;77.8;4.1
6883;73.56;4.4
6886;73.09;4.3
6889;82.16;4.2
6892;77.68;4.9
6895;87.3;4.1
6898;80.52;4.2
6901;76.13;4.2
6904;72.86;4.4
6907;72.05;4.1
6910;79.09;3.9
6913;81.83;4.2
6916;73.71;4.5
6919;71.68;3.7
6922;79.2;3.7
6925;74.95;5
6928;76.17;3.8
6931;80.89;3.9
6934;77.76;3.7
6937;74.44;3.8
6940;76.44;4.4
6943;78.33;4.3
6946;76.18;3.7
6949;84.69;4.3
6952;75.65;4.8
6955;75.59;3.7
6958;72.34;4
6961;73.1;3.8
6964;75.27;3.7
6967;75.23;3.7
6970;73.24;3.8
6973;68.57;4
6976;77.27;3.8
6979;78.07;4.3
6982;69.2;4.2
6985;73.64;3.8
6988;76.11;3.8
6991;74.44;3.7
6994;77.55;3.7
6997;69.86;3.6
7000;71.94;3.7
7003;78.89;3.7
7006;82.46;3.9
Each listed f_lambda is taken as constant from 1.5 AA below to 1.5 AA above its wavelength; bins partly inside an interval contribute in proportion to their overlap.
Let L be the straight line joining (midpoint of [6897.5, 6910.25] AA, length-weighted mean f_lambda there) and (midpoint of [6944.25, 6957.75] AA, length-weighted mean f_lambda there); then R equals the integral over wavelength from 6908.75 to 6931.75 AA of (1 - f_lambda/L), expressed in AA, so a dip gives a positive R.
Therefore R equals -0.26 AA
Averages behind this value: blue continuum 75.5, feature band 77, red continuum 77.5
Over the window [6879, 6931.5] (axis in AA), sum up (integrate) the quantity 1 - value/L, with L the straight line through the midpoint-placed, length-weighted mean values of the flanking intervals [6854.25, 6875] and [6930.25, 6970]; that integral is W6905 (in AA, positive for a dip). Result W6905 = -2.8 AA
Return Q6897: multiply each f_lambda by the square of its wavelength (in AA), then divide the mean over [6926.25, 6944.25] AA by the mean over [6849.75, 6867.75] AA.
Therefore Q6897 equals 1.21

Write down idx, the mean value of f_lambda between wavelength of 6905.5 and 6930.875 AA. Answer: 76.3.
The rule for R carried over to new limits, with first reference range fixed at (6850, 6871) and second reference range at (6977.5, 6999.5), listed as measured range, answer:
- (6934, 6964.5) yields -1.9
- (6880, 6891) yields -1.4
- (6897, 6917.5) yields -2.1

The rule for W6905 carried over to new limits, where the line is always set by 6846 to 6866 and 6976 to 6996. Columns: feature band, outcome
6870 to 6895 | -4.33 AA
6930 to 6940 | -0.97 AA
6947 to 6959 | -0.86 AA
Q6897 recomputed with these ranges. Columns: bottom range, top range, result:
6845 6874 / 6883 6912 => 1.18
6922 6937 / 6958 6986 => 0.96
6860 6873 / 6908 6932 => 1.06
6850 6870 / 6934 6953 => 1.20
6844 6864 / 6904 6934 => 1.24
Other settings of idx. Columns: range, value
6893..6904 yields 80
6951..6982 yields 74.2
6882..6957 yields 77.3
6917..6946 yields 76.6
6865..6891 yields 76.4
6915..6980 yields 75.9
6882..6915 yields 77.8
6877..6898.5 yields 79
